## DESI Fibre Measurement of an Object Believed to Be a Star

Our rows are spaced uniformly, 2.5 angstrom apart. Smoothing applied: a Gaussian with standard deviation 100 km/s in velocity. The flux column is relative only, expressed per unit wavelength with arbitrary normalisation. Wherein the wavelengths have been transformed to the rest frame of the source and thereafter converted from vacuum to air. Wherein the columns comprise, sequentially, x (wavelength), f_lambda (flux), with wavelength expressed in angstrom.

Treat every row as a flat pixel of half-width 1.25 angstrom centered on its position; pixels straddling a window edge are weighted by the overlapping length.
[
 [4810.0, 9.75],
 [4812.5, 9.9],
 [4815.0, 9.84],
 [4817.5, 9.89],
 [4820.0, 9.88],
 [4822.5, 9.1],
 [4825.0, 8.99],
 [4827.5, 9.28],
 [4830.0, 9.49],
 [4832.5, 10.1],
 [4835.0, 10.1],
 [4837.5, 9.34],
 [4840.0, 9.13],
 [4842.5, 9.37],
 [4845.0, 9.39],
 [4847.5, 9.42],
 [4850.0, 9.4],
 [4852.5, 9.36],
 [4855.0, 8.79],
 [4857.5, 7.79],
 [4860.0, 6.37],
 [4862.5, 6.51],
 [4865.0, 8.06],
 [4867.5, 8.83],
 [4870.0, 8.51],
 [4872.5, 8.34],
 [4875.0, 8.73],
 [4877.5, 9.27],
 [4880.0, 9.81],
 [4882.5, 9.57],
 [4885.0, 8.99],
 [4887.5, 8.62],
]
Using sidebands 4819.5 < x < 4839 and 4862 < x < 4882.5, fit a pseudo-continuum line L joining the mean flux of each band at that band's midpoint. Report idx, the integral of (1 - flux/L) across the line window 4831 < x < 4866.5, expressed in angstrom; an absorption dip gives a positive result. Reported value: 1.3 angstrom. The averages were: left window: 9.52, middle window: 8.8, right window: 8.65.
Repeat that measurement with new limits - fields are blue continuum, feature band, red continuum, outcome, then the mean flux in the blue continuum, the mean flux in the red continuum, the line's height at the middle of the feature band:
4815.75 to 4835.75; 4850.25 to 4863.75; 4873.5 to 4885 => 2.20 angstrom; 9.6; 9.28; 9.41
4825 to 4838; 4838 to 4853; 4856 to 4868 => -1.28 angstrom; 9.62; 7.46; 8.62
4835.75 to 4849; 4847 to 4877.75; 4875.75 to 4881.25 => 3.45 angstrom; 9.36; 9.47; 9.42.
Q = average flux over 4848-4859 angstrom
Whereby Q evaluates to 8.82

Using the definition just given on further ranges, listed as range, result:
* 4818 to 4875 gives 8.9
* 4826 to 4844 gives 9.53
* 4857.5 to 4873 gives 7.74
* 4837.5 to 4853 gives 9.34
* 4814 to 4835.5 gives 9.61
